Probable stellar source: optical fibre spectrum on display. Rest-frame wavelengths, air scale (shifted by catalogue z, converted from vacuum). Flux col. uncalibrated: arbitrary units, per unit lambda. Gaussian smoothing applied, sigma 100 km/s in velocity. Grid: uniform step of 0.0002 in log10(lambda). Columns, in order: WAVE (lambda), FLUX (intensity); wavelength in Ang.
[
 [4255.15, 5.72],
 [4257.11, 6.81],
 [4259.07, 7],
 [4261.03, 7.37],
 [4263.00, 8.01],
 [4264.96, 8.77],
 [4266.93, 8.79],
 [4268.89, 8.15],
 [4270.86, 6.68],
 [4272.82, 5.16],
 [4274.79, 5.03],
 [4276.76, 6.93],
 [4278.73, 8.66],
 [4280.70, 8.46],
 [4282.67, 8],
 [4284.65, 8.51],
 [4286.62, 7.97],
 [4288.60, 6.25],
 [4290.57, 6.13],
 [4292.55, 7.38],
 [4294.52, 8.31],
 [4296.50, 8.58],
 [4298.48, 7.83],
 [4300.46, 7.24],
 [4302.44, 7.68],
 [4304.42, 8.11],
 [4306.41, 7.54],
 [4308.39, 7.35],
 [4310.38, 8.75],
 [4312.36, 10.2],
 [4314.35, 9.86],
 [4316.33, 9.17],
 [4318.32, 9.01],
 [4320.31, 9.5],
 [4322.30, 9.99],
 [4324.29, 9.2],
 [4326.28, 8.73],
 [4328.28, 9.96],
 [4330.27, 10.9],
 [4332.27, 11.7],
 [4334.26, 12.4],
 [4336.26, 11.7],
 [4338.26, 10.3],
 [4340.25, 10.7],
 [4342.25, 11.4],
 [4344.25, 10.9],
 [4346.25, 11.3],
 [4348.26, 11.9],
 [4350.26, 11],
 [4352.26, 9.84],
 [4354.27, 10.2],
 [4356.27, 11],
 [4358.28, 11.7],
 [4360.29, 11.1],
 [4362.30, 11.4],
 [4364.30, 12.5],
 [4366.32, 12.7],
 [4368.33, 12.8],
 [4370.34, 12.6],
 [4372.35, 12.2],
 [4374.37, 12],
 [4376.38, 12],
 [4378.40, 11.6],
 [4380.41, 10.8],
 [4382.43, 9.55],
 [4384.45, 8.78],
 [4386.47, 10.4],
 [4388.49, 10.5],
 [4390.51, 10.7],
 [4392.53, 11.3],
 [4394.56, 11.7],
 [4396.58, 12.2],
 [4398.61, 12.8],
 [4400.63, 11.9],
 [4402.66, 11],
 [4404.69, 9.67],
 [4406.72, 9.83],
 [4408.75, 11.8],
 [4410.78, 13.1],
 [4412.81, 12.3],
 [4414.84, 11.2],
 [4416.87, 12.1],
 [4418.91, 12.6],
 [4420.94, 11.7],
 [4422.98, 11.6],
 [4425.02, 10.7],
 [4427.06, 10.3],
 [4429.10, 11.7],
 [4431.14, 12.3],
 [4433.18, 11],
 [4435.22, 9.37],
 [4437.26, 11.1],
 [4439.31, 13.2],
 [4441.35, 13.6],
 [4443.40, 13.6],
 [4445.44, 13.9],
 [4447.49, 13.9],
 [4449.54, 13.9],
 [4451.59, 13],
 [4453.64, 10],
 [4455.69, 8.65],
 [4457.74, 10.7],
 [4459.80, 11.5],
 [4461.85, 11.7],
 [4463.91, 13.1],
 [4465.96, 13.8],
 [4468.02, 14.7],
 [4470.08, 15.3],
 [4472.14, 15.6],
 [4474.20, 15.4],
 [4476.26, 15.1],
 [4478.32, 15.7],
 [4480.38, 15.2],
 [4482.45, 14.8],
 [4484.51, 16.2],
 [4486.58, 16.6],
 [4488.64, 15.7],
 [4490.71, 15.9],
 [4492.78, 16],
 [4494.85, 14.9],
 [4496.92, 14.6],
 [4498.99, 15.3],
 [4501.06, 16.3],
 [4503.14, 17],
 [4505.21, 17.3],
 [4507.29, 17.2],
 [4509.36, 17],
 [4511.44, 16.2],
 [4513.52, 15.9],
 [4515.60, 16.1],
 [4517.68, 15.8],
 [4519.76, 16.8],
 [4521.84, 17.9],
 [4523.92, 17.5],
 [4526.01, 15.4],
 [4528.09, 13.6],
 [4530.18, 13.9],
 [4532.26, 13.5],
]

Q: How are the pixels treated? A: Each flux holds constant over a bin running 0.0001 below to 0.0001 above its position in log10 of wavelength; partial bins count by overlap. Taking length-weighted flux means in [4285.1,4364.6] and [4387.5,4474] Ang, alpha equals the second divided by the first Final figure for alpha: 1.2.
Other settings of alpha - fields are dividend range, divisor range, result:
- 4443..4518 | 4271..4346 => 1.67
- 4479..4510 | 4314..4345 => 1.54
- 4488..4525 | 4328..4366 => 1.46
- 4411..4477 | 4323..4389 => 1.12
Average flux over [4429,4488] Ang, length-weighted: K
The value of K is 13.3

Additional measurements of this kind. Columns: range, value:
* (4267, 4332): 8.22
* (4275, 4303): 7.64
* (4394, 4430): 11.6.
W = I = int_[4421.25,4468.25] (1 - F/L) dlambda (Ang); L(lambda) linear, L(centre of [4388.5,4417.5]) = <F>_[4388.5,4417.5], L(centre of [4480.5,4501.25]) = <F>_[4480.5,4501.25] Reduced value 5.0 Ang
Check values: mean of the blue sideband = 11.5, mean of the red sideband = 15.6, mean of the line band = 12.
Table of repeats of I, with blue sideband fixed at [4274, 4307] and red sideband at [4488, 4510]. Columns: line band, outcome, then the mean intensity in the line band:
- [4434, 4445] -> 1.16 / 12.3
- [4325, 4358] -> -4.17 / 10.9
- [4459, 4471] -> 1.10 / 13.4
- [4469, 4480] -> -0.22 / 15.4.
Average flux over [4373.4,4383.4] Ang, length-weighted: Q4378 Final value 11.2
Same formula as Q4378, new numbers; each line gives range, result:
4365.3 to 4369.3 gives 12.7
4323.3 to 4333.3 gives 10.1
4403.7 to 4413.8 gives 11.3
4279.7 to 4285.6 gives 8.32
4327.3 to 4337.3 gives 11.3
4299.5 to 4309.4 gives 7.58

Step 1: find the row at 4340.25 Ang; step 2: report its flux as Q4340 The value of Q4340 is 10.7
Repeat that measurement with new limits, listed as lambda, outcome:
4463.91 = 13.1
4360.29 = 11.1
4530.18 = 13.9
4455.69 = 8.65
